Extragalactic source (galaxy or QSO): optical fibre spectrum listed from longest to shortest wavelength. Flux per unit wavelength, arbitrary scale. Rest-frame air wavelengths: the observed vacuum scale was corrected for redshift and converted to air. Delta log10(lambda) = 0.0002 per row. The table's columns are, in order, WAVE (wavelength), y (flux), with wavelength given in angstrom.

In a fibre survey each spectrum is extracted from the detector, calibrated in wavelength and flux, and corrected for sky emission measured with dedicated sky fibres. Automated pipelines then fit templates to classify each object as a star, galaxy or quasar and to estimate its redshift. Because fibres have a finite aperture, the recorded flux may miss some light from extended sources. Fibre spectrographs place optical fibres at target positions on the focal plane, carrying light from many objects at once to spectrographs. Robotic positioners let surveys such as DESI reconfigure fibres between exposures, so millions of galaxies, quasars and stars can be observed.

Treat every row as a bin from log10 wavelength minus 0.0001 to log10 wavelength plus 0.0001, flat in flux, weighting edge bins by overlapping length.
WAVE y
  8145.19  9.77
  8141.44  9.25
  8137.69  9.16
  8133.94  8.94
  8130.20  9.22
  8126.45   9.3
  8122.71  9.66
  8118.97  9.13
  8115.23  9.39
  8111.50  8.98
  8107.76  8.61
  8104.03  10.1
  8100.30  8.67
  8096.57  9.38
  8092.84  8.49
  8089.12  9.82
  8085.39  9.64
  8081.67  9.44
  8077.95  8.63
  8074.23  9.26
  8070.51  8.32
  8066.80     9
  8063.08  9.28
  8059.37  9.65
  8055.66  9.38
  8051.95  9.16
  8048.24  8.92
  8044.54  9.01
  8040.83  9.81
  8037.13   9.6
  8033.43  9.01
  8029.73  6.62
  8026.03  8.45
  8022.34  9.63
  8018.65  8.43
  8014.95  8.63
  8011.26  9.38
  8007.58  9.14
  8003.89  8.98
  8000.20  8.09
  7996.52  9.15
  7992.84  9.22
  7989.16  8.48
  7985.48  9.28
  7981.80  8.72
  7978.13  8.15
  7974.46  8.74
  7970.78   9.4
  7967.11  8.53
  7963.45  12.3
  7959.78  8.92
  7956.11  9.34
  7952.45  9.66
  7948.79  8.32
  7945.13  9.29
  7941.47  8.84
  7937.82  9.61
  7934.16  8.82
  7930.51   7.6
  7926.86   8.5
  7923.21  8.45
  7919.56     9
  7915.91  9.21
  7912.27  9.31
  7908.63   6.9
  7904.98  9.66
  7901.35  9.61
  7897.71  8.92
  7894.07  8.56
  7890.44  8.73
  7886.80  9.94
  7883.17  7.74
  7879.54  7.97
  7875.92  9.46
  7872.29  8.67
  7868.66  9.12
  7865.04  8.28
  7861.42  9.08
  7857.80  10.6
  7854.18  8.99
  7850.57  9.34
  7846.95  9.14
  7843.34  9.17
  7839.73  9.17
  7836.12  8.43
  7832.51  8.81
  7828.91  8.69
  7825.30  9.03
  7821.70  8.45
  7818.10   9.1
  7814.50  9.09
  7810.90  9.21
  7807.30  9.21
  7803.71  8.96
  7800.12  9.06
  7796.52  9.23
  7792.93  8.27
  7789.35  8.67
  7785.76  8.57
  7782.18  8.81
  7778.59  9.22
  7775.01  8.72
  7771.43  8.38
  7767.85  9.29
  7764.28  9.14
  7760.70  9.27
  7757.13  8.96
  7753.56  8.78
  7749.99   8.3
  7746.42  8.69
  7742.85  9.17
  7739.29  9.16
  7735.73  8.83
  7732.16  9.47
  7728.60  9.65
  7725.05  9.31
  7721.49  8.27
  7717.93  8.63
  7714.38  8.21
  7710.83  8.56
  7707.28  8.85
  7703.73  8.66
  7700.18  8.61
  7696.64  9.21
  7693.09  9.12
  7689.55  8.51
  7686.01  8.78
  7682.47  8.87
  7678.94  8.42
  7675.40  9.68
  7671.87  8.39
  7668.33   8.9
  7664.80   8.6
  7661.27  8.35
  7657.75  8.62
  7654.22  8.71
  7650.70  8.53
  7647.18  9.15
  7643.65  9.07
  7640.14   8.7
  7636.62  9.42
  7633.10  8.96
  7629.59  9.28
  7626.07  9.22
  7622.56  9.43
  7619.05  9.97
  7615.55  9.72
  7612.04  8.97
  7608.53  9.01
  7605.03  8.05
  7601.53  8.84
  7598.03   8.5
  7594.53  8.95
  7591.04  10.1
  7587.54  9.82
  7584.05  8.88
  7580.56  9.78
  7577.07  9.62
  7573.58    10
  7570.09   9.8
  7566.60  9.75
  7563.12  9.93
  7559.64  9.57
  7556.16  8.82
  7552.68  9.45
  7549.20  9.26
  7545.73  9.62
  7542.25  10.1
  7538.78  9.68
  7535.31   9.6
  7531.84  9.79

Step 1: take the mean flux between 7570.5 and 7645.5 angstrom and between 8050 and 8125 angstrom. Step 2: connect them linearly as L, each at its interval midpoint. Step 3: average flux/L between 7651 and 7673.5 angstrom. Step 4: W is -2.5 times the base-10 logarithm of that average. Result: 0.08 mag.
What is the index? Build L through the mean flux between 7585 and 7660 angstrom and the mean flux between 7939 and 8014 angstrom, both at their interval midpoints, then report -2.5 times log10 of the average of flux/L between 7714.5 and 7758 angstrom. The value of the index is 0.022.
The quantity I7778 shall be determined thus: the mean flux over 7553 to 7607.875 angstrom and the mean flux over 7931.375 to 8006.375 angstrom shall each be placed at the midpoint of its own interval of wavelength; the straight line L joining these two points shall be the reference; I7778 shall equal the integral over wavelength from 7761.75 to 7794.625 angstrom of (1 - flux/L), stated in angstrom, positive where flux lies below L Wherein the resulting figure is 1.5 angstrom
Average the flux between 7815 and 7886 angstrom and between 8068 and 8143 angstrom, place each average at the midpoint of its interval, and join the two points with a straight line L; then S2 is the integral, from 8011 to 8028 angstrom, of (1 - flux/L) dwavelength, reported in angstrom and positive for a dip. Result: 0.5 angstrom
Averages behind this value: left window 8.93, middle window 8.84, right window 9.17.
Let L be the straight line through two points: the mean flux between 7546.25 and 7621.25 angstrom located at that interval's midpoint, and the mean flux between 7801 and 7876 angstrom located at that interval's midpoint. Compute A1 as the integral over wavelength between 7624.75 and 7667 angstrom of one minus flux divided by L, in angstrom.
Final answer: 1.9 angstrom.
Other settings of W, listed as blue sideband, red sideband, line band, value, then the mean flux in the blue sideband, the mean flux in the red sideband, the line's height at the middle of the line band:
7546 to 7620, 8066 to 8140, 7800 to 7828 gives 0.03 mag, 9.37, 9.16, 9.28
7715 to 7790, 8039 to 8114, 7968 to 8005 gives 0.04 mag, 8.91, 9.18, 9.1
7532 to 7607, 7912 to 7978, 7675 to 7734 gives 0.05 mag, 9.44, 9.07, 9.31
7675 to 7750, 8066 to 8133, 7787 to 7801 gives 0.02 mag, 8.86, 9.17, 8.93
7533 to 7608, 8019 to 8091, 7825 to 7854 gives 0.03 mag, 9.43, 9.07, 9.23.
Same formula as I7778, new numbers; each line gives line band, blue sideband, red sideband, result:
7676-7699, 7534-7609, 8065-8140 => 1.2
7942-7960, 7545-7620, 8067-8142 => 0.2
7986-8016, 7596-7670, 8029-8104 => 0.6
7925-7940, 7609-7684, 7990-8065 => 0.6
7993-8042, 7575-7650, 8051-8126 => 1.9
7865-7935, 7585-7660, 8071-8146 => 3.3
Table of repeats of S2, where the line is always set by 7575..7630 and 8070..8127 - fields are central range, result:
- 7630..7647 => 0.35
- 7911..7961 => 1.64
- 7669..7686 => 0.76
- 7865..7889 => 1.17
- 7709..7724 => 1.27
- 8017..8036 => 1.51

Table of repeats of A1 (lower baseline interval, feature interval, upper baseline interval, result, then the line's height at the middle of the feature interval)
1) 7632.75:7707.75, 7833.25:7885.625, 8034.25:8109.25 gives 0.3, 9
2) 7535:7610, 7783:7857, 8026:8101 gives 2.2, 9.23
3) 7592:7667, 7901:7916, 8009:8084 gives 0.2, 8.98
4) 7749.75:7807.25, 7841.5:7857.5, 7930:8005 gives -0.6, 8.94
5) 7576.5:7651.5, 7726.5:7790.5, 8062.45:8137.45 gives 1.6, 9.18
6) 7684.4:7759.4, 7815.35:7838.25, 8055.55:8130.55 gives 0.5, 8.95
